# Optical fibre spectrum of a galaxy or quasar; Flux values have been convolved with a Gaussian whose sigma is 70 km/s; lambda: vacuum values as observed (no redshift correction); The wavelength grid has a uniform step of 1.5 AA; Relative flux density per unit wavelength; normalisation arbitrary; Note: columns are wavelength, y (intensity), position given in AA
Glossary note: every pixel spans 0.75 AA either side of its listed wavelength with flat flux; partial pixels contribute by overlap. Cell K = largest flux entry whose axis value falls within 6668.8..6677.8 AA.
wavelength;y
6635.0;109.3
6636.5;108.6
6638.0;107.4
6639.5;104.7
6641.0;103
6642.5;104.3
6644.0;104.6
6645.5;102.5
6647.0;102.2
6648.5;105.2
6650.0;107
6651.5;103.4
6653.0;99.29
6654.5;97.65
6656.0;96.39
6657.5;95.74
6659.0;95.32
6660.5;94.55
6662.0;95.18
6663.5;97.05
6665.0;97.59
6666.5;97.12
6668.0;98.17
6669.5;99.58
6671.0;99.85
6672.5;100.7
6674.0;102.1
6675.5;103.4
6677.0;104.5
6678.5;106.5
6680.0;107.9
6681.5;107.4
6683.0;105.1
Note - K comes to 104.5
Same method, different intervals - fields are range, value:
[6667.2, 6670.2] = 99.58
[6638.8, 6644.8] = 104.7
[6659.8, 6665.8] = 97.59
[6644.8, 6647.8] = 102.5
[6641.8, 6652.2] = 107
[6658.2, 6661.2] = 95.32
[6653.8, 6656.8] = 97.65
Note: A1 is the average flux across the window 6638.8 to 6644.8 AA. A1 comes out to 104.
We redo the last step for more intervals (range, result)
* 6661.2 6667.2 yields 96.7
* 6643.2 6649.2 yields 104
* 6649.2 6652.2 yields 105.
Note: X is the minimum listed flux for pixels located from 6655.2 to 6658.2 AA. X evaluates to 95.74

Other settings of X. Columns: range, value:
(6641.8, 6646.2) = 102.5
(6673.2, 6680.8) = 102.1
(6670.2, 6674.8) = 99.85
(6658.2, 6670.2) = 94.55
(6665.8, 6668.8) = 97.12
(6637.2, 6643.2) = 103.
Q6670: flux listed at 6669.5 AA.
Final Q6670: 99.58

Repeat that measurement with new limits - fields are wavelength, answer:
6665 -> 97.59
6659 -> 95.32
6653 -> 99.29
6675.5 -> 103.4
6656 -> 96.39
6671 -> 99.85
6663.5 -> 97.05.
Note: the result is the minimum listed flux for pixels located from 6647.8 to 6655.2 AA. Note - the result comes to 97.65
